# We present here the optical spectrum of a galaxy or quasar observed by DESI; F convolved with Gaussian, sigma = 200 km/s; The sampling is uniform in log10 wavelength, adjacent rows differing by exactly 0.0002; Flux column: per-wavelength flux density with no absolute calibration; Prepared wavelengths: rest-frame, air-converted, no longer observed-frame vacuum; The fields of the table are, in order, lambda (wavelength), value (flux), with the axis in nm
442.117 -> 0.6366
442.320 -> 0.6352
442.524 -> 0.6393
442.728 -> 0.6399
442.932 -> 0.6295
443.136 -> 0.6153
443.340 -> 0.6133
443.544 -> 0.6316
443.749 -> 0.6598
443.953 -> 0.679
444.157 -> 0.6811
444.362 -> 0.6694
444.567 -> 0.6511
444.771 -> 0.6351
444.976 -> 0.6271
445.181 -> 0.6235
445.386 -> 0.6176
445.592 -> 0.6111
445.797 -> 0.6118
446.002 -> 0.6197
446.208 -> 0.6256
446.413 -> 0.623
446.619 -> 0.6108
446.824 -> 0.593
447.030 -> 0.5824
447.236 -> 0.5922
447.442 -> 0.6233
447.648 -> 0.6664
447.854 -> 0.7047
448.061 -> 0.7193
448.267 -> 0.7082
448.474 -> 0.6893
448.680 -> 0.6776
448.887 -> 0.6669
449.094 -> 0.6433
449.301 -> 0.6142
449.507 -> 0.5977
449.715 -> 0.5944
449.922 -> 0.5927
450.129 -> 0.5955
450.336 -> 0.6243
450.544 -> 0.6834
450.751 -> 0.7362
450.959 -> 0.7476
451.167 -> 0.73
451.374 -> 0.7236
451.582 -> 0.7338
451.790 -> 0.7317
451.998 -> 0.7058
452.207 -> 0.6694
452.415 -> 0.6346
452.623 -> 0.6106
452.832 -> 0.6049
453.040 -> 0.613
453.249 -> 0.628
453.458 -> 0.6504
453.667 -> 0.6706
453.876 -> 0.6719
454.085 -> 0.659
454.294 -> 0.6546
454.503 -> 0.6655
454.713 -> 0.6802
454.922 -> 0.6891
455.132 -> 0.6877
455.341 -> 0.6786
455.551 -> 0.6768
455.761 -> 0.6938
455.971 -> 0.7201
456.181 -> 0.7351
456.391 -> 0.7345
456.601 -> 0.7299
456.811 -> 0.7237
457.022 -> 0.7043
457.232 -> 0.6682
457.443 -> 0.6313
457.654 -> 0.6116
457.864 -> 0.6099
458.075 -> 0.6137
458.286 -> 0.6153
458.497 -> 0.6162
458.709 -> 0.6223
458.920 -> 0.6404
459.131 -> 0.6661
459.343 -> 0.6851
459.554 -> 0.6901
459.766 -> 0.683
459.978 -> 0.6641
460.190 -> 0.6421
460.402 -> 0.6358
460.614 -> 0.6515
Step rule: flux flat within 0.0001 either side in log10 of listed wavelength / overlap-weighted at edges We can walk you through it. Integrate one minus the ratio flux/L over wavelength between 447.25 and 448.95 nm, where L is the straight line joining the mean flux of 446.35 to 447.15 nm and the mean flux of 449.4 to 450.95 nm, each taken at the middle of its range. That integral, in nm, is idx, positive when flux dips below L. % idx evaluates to -0.17 nm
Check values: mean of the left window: 0.601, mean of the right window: 0.639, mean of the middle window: 0.678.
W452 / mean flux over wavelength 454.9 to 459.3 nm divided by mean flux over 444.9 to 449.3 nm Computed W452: 1.0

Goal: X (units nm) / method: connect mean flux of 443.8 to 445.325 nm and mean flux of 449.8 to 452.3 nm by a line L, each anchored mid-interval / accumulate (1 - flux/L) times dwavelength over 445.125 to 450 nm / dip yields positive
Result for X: 0.26 nm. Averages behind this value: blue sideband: 0.652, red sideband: 0.689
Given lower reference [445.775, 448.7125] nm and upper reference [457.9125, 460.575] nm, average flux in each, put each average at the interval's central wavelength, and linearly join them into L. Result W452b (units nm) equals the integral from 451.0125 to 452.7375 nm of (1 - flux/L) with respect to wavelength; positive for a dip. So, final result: -0.130 nm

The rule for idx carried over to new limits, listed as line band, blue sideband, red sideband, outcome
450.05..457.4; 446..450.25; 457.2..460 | -0.49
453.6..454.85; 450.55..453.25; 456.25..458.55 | 0.01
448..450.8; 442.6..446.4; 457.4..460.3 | -0.06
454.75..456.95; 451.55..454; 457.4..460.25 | -0.19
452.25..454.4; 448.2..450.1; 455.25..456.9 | 0.13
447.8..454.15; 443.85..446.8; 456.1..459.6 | -0.18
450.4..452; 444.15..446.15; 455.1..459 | -0.18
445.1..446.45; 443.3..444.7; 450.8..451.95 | 0.11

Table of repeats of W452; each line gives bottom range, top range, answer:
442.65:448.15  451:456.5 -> 1.07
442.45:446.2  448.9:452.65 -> 1.05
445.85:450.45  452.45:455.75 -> 1.03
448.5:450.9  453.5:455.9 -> 1.05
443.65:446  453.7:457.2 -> 1.08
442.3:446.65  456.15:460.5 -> 1.04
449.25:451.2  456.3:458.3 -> 1.02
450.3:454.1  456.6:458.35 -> 0.97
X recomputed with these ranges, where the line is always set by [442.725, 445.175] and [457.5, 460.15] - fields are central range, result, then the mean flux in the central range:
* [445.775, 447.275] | 0.08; 0.608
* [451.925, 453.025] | 0.00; 0.641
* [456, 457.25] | -0.15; 0.72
